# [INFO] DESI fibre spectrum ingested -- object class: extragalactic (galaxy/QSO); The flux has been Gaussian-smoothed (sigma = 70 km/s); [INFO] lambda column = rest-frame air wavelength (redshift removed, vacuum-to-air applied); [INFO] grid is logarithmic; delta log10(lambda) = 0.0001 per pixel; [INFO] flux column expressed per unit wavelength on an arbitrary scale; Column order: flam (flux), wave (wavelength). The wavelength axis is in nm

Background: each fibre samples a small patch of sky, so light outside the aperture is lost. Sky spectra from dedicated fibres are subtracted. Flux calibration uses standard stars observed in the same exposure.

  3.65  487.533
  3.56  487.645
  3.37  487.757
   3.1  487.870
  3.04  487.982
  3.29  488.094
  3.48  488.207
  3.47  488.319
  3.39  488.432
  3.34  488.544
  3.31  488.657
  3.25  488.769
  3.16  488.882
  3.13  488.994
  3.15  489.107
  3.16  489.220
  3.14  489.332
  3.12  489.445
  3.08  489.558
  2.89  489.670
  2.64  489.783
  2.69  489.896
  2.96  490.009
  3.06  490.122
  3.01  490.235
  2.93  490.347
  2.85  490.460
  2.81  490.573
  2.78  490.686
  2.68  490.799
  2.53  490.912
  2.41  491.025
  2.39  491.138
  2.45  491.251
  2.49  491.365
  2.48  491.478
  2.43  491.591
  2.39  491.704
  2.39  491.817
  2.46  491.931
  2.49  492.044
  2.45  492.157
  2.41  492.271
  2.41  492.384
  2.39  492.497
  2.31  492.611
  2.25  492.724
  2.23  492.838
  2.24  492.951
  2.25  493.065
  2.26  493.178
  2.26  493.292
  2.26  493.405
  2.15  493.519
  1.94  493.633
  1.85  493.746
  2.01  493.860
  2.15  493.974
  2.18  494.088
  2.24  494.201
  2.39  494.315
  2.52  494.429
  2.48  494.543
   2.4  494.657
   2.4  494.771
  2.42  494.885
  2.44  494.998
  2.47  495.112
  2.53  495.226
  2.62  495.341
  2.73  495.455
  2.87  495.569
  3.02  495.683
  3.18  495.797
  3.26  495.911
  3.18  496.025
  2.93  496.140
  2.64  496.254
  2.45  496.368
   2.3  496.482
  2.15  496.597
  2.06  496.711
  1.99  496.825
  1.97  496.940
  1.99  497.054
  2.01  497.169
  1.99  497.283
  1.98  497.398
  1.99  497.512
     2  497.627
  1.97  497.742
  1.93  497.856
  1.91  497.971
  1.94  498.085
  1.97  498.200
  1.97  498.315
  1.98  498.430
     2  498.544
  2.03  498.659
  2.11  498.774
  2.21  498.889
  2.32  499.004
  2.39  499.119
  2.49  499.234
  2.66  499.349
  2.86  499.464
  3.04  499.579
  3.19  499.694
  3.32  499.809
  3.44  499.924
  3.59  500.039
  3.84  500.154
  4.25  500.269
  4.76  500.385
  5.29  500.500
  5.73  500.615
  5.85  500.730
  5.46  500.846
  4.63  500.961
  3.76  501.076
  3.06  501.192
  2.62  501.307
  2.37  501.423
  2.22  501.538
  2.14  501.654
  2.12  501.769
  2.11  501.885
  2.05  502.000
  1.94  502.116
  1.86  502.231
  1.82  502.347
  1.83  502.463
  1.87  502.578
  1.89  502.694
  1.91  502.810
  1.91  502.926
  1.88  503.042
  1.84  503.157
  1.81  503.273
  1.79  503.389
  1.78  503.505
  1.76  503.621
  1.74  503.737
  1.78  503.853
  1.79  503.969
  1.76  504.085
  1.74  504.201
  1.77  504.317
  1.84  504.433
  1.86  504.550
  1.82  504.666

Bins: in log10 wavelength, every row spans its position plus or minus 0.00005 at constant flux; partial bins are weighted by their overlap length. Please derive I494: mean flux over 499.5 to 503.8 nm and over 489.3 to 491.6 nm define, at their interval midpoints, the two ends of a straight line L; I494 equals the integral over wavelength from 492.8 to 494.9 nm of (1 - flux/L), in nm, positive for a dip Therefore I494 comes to 0.41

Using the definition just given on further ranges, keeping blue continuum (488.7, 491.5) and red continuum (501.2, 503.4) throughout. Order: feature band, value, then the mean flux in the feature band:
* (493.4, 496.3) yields 0.01 nm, 2.51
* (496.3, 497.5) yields 0.15 nm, 2.09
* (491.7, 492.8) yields 0.13 nm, 2.39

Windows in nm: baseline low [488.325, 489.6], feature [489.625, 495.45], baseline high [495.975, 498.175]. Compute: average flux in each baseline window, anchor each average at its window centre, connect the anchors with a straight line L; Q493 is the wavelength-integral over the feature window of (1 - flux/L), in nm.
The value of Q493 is 0.62 nm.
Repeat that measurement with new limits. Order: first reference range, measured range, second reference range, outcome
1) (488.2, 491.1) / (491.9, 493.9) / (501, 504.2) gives 0.37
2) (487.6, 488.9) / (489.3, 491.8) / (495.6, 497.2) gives 0.30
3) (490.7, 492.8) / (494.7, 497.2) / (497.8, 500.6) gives 0.13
